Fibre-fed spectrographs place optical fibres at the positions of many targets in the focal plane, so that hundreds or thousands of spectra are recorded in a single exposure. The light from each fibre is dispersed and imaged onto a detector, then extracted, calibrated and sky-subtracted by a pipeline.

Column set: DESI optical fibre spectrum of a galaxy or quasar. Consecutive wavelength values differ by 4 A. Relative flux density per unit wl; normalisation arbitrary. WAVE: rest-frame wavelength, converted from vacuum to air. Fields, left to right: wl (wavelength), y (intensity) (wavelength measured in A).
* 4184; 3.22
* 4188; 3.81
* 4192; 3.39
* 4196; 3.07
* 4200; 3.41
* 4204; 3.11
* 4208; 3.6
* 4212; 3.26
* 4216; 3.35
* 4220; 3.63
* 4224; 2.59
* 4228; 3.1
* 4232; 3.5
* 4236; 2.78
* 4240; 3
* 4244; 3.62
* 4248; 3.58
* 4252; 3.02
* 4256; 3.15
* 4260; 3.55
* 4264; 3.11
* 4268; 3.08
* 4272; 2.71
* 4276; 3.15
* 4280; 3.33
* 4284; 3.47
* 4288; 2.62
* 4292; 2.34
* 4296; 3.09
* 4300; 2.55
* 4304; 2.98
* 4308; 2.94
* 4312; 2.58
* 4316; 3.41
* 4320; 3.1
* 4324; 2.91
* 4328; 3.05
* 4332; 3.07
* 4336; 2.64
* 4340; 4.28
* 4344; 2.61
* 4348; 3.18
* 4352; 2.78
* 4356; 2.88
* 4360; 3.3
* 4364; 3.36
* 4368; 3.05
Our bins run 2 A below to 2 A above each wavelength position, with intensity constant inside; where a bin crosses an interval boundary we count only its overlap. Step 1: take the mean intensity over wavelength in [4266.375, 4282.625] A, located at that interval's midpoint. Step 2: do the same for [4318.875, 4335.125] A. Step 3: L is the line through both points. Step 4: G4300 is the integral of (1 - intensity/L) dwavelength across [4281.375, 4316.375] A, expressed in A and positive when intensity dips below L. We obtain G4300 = 2.0 A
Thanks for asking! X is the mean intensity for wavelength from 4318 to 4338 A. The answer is 2.95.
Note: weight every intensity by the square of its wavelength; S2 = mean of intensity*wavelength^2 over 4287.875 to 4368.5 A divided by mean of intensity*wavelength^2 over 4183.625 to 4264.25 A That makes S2 0.96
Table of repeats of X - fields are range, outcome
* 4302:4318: 2.98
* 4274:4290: 3.14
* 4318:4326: 3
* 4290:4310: 2.78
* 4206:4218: 3.4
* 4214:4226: 3.19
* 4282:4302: 2.81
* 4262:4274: 2.97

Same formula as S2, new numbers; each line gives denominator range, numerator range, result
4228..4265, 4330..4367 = 1.01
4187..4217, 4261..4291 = 0.94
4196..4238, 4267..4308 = 0.94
